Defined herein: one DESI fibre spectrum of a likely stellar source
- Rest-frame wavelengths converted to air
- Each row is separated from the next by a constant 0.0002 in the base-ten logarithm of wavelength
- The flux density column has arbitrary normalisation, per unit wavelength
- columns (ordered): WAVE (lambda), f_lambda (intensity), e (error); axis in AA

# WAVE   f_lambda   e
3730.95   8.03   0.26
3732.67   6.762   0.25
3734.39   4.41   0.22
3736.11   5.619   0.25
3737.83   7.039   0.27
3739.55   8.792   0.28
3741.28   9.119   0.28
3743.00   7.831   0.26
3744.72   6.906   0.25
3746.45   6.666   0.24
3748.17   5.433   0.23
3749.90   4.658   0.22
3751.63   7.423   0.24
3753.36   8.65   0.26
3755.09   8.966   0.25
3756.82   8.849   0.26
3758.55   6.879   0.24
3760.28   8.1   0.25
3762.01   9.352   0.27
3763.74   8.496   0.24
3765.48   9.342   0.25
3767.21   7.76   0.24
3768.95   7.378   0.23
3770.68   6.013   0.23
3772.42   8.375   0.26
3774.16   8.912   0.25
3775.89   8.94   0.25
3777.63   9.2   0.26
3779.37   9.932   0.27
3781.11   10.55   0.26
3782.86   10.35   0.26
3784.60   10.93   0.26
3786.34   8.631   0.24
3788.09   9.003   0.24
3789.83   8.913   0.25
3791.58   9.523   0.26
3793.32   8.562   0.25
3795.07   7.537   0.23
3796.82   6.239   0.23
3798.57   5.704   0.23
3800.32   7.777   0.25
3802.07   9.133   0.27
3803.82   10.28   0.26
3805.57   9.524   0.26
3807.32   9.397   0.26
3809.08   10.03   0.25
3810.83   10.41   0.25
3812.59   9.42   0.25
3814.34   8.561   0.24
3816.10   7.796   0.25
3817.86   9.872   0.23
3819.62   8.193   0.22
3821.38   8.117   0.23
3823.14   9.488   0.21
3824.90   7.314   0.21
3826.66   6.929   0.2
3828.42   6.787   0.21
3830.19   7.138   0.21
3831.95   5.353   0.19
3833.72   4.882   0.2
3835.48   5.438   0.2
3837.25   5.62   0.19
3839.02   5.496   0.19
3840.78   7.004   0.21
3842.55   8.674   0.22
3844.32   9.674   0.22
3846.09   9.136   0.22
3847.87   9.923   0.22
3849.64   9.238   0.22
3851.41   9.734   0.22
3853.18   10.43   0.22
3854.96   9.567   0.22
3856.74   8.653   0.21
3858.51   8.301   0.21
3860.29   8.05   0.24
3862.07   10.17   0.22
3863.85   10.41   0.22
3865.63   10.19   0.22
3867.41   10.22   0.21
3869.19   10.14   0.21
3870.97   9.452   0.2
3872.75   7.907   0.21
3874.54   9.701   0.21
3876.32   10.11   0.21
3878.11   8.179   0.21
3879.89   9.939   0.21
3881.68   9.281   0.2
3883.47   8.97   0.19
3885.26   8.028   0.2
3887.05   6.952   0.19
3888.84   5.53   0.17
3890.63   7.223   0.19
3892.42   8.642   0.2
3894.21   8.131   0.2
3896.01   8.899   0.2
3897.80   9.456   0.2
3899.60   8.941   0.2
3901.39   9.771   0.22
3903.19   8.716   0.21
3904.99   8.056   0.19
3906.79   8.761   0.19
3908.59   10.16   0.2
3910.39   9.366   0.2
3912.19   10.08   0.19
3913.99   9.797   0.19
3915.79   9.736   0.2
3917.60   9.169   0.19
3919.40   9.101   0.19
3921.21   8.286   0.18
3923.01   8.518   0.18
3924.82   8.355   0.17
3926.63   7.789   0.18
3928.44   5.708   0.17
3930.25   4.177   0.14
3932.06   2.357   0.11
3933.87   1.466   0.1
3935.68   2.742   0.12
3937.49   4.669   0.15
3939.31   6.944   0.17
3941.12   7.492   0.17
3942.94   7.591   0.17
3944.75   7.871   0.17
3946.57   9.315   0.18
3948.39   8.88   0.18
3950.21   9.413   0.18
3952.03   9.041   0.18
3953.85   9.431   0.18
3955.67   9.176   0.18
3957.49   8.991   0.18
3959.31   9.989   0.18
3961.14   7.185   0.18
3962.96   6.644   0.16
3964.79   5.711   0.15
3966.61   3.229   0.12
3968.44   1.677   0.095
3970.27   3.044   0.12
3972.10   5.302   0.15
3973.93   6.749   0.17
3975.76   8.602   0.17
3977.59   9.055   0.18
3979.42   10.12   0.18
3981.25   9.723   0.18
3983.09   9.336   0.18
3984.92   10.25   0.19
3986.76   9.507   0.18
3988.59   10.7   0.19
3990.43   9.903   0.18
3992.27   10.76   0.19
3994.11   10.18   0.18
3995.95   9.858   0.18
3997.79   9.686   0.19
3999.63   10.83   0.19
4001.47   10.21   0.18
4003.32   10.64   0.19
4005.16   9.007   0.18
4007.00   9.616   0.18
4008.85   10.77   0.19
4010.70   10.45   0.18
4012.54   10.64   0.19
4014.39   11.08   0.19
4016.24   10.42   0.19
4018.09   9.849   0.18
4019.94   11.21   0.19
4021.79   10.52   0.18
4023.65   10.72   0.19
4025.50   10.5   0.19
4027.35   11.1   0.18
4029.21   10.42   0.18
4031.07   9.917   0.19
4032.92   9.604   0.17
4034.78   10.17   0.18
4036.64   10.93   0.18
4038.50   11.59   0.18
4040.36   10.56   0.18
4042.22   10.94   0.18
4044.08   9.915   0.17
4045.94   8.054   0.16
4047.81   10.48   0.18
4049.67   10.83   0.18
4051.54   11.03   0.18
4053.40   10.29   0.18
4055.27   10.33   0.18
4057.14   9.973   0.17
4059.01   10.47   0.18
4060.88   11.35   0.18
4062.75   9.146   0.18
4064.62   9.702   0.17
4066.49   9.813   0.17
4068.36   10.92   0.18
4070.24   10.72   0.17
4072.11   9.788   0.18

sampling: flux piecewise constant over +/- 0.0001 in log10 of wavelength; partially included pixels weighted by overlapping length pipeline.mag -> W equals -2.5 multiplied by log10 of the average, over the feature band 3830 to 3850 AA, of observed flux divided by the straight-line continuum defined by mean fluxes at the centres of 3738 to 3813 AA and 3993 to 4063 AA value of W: 0.23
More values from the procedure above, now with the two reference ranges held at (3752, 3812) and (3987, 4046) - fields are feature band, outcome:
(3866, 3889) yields 0.055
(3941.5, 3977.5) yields 0.338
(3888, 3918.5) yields 0.086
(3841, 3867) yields -0.017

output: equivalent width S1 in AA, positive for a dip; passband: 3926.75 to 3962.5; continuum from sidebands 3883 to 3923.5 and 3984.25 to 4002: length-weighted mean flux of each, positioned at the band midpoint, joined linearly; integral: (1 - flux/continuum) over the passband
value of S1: 9.3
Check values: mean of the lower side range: 8.71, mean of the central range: 6.99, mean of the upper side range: 10.2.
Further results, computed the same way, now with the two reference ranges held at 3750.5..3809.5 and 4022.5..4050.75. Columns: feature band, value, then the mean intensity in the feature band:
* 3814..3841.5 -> 5.7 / 7.09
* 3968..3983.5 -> 4.4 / 7.16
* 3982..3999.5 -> 0.0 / 10.1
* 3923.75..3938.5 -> 7.5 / 4.71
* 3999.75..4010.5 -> 0.0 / 10.1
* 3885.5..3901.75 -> 2.2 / 8.12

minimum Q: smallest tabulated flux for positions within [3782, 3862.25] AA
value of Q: 4.882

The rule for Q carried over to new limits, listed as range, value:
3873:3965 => 1.466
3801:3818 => 7.796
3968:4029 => 1.677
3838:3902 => 5.496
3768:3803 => 5.704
